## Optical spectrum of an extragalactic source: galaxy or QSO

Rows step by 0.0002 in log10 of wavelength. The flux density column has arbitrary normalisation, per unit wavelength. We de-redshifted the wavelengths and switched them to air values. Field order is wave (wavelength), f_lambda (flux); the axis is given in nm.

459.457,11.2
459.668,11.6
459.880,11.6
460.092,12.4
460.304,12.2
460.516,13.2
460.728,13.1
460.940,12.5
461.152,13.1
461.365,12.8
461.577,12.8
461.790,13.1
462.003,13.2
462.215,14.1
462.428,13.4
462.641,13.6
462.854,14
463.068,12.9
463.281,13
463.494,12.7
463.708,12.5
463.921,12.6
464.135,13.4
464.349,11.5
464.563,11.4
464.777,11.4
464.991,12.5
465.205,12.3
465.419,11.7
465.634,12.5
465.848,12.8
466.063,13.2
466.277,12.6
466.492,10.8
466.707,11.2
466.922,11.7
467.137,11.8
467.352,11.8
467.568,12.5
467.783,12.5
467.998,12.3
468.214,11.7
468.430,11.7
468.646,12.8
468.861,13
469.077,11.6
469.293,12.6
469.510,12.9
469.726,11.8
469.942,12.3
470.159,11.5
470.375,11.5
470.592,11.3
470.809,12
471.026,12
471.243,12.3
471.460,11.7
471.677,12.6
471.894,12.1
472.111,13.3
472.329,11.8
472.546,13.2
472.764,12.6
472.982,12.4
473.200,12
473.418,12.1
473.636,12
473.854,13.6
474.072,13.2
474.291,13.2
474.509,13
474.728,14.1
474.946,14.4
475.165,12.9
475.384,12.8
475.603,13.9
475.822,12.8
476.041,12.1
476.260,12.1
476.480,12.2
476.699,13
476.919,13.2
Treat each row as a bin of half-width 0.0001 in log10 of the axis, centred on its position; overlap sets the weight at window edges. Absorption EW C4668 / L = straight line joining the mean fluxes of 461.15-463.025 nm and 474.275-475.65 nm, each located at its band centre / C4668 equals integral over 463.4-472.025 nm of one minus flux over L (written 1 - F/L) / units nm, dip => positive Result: 0.82 nm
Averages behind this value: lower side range 13.3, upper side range 13.5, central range 12.1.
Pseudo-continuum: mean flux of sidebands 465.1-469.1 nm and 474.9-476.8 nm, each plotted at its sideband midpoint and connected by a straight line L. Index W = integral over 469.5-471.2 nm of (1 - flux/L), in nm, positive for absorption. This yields 0.07 nm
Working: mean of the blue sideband 12.1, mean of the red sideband 12.9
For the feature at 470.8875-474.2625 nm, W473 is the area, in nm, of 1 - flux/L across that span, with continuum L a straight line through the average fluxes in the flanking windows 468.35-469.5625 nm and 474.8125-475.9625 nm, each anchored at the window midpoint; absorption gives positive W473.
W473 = 0.123 nm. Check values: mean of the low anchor 12.4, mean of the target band 12.5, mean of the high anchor 13.3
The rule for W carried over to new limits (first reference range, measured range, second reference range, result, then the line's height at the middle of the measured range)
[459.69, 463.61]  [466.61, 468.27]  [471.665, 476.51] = 0.12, 12.9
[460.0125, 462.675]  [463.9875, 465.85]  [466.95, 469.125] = 0.06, 12.6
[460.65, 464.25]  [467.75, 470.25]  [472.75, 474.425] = 0.12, 12.8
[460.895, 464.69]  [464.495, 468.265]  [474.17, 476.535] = 0.26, 13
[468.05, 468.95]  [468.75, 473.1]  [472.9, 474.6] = 0.09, 12.5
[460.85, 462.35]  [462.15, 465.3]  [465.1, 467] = -0.03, 12.6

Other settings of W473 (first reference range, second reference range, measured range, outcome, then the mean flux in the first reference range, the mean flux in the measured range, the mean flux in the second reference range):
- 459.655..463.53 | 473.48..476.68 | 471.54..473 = 0.05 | 12.9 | 12.6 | 13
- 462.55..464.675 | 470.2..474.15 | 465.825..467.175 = 0.07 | 12.7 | 12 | 12.3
